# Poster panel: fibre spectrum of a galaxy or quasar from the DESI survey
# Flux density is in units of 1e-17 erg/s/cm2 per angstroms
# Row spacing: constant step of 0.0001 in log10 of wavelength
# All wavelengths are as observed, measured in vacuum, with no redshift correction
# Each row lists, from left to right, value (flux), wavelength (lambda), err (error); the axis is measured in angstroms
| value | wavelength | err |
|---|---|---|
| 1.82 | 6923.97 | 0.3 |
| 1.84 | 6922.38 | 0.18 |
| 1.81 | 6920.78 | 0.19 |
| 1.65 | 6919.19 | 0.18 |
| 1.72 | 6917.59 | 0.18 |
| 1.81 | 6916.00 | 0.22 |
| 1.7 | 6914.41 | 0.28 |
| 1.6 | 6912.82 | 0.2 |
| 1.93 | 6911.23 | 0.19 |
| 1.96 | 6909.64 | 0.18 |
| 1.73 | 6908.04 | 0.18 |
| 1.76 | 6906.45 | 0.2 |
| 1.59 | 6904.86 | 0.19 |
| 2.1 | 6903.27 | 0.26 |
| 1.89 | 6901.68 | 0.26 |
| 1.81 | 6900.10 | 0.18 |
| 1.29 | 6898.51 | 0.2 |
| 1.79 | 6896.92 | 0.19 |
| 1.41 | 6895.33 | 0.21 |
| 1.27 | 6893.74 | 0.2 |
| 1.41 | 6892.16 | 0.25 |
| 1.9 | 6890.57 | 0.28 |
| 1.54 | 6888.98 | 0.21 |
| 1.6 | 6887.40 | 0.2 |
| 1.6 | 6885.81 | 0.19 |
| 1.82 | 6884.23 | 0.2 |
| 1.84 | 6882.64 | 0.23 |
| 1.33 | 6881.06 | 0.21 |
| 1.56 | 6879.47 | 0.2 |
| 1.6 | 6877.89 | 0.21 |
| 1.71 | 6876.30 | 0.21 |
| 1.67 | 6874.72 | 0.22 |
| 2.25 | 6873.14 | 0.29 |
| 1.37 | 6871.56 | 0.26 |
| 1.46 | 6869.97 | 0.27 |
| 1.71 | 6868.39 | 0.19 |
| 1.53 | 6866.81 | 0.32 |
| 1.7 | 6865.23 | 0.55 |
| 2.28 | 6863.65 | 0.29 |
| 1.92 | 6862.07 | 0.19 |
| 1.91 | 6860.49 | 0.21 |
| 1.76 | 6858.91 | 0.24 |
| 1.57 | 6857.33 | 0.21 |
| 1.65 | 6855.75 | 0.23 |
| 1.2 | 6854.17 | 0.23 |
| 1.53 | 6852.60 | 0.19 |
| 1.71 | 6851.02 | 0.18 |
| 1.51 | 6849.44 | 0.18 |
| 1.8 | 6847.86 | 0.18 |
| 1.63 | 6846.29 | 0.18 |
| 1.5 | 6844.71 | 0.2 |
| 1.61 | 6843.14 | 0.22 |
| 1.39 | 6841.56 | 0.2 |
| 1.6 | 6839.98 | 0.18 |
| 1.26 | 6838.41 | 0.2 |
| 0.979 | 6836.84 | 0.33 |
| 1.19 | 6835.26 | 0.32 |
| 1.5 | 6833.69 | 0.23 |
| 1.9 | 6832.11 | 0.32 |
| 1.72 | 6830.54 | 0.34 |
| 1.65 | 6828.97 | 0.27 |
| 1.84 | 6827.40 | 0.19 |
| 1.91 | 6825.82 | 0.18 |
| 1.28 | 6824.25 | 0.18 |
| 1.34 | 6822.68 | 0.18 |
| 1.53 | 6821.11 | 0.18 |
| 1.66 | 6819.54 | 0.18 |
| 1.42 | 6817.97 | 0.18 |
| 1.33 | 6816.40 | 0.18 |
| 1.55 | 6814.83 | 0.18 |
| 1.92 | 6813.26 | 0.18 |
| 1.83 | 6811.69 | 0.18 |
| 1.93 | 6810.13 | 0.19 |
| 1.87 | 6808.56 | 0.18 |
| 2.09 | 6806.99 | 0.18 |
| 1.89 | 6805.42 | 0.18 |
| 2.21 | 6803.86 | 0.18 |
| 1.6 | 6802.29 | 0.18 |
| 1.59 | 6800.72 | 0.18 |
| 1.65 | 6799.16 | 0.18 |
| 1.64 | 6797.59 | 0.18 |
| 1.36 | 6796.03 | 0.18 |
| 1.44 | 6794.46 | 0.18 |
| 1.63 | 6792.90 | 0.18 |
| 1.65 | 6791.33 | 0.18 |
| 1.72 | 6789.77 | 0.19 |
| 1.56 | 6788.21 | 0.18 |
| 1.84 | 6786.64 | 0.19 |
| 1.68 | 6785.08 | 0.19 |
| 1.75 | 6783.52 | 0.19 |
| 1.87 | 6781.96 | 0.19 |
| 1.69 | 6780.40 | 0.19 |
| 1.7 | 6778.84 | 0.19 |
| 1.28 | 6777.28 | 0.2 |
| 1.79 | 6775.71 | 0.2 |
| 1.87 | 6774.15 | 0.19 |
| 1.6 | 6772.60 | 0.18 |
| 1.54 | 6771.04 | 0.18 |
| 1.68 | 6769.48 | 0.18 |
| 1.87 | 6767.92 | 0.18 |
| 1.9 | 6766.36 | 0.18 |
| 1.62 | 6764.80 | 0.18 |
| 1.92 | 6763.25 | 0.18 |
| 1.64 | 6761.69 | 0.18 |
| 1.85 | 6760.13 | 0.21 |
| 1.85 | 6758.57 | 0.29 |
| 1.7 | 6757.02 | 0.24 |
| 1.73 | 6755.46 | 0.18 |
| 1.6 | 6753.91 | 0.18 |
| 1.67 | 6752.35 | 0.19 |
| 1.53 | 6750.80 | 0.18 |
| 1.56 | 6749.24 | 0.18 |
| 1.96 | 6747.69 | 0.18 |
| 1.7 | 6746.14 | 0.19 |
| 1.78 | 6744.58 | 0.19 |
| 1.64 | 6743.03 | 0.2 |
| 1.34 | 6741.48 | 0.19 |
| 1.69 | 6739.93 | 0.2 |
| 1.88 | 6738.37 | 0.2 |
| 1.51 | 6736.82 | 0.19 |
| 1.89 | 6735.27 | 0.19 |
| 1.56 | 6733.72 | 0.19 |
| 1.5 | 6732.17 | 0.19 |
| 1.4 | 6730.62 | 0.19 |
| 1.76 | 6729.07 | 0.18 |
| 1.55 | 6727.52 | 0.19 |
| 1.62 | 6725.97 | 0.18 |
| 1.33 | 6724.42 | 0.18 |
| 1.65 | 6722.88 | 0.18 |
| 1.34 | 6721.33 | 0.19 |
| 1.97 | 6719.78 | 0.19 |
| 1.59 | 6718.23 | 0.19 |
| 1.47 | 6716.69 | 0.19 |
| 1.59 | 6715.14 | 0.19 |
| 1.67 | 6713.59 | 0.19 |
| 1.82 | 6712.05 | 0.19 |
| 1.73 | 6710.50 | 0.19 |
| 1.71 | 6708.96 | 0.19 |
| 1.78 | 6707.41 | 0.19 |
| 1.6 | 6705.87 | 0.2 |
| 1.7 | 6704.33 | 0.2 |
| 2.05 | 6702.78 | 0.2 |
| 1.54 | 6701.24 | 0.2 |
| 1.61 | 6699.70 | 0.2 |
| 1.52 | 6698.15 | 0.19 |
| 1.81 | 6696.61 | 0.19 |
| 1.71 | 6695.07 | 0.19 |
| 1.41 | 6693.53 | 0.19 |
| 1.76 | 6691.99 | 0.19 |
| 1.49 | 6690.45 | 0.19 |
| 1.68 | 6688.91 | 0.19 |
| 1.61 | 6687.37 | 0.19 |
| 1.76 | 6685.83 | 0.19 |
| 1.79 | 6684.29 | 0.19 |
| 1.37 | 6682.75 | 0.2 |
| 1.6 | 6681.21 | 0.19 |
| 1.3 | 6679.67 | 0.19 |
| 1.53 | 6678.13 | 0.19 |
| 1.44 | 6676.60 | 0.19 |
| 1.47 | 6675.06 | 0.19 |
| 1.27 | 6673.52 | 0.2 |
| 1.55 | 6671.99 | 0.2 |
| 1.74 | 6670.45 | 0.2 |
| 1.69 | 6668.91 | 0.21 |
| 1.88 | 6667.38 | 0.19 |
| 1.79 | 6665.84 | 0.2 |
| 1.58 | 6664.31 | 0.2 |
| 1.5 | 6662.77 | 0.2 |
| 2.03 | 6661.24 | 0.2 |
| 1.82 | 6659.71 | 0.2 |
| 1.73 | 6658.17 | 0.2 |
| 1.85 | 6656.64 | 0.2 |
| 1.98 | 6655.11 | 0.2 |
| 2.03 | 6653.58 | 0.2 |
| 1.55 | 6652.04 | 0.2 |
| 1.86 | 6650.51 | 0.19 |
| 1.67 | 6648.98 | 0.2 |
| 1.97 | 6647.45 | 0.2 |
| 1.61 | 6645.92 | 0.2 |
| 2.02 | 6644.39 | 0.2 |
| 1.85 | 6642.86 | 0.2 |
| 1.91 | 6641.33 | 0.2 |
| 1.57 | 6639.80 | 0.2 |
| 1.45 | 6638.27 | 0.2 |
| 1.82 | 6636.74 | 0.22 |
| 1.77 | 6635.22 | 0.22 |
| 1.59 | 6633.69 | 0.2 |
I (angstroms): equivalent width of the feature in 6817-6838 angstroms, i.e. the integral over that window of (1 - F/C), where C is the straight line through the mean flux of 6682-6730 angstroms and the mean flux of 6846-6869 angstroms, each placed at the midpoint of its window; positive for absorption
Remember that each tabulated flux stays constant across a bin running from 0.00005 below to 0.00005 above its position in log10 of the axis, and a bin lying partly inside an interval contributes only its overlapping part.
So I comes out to 2.0 angstroms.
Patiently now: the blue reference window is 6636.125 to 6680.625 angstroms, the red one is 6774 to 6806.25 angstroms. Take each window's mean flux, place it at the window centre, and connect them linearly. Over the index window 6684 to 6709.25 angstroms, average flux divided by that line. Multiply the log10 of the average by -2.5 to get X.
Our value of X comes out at 0.01 mag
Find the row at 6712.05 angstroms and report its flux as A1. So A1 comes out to 1.82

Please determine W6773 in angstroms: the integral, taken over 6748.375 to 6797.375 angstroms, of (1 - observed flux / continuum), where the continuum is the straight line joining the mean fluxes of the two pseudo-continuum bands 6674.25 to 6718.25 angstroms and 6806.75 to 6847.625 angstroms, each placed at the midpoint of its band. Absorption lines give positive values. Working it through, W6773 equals -2.3 angstroms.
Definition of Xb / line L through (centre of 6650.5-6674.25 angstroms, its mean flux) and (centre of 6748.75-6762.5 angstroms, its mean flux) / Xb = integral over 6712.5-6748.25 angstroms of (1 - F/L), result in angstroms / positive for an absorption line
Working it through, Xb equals 1.5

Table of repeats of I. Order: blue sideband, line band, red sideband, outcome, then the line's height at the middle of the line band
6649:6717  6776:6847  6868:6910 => 1.6 angstroms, 1.66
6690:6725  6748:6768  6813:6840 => -1.6 angstroms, 1.6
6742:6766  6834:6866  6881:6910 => 1.9 angstroms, 1.68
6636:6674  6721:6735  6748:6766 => 1.5 angstroms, 1.72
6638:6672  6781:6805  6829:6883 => -0.3 angstroms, 1.66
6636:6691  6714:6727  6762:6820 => 0.9 angstroms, 1.7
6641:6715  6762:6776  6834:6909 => -0.8 angstroms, 1.66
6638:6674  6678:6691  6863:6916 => 1.3 angstroms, 1.75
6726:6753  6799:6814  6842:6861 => -2.3 angstroms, 1.62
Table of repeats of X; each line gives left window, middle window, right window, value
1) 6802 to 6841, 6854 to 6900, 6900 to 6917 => 0.06 mag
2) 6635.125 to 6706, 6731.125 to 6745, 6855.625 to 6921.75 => 0.04 mag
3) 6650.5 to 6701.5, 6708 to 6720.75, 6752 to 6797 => -0.01 mag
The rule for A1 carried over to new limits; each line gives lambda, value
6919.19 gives 1.65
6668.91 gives 1.69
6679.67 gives 1.3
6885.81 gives 1.6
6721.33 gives 1.34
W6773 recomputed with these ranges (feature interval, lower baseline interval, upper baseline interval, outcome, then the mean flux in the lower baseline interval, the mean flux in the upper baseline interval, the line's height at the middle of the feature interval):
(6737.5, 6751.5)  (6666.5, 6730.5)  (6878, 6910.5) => -0.4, 1.62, 1.66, 1.63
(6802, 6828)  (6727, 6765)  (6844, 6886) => -0.7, 1.67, 1.67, 1.67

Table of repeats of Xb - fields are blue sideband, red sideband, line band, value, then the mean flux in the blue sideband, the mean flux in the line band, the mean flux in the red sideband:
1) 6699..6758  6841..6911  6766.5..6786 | -0.53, 1.65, 1.7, 1.67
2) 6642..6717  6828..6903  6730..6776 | -0.95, 1.68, 1.69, 1.62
